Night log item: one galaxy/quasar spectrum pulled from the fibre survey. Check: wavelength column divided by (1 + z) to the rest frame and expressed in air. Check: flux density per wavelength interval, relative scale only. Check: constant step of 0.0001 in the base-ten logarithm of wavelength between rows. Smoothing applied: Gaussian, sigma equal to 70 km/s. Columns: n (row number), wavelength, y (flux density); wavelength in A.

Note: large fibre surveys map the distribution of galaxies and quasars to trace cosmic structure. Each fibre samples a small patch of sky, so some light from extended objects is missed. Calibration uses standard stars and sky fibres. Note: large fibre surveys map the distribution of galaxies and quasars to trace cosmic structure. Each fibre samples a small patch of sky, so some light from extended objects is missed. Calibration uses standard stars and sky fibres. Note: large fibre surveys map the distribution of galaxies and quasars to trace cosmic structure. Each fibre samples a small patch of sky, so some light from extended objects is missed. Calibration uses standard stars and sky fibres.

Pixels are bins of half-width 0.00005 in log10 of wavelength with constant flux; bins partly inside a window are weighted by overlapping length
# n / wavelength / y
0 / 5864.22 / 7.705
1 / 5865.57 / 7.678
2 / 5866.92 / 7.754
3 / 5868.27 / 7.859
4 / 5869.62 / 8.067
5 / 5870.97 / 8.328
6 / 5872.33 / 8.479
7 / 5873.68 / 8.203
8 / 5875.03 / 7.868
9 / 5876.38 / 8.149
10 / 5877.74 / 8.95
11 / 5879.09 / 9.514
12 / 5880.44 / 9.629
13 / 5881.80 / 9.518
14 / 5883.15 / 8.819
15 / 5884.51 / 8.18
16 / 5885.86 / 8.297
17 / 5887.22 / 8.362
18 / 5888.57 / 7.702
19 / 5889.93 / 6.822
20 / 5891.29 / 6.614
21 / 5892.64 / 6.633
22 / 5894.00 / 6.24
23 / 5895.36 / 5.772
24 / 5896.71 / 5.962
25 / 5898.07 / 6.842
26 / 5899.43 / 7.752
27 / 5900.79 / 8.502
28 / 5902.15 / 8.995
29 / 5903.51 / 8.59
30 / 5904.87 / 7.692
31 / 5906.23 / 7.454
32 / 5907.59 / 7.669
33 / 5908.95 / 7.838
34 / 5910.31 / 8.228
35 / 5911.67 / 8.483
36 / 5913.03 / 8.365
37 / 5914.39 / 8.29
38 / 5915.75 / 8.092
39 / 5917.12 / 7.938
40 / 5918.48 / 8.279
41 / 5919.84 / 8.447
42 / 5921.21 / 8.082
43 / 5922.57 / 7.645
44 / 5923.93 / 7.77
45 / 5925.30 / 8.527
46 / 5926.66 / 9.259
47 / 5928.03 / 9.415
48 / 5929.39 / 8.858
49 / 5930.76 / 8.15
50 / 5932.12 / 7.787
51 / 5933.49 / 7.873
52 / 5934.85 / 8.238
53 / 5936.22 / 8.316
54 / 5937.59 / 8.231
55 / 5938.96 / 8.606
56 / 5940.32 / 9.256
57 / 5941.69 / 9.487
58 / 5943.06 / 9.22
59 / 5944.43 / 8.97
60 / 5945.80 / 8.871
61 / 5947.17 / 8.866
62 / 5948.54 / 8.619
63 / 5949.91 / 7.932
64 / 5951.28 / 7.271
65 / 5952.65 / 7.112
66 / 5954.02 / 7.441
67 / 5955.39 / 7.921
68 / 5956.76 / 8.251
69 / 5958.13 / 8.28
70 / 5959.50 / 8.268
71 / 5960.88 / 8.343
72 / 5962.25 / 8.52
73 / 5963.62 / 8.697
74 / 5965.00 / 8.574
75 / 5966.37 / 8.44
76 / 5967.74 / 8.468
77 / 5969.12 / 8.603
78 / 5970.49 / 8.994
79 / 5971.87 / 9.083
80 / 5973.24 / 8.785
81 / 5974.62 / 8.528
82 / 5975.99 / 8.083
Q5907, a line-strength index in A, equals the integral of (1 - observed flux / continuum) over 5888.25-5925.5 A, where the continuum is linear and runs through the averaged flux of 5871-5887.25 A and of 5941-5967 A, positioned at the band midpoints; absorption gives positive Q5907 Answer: 3.8 A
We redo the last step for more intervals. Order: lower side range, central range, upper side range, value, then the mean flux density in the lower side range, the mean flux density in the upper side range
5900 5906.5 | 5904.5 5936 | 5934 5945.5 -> 1.17 A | 8.28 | 8.78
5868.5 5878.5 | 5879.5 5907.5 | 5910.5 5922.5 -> 1.76 A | 8.28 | 8.22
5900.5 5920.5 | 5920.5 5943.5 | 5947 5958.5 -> -1.30 A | 8.19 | 7.92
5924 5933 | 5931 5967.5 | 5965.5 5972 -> 1.17 A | 8.58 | 8.68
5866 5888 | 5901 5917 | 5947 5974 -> 0.50 A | 8.49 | 8.31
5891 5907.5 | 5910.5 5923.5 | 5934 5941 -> -0.53 A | 7.28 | 8.52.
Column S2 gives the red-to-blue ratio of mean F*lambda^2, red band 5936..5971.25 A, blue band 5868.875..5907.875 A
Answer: 1.1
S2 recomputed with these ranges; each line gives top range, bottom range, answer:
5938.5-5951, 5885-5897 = 1.29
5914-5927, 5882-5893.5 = 1.07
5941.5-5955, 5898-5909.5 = 1.06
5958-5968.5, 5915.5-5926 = 1.06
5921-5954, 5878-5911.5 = 1.09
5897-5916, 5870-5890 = 0.95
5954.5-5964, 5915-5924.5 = 1.05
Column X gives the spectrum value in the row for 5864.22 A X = 7.705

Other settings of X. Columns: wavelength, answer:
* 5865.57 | 7.678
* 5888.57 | 7.702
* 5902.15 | 8.995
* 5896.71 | 5.962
